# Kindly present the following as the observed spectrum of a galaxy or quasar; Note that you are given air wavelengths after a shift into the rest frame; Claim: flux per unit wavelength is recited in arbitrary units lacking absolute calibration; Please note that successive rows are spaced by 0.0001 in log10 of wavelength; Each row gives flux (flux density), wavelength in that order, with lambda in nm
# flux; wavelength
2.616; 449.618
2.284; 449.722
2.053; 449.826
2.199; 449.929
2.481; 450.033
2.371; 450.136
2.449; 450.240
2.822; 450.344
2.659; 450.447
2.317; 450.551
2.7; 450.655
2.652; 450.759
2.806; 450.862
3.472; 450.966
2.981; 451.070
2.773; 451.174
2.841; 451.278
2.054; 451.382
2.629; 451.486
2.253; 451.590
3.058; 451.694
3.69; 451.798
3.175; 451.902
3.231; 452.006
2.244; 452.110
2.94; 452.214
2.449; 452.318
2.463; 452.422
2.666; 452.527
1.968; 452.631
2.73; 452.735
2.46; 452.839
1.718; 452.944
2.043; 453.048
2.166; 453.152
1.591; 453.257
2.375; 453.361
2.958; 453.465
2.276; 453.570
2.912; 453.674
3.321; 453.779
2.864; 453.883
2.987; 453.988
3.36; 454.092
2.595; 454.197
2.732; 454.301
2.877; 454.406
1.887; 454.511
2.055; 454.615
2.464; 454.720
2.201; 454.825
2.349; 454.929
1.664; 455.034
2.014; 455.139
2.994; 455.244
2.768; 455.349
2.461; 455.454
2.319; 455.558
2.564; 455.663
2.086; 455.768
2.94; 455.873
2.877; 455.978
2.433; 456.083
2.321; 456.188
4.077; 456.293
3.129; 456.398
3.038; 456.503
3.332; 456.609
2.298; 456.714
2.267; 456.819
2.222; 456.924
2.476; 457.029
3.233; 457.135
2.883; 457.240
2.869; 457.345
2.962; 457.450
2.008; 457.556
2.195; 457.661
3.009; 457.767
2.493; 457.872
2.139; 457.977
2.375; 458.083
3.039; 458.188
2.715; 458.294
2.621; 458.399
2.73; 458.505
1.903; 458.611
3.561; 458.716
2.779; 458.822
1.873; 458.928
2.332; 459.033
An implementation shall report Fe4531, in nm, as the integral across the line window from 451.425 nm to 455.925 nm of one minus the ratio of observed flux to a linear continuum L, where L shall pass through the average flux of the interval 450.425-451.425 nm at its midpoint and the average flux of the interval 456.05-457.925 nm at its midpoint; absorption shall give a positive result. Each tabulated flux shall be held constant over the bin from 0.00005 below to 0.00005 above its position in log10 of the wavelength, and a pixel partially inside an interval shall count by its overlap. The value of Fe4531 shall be 0.313 nm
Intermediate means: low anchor 2.73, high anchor 2.74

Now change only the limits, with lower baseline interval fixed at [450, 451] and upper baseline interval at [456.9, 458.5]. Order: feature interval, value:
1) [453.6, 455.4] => 0.04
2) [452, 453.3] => 0.16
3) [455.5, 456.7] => -0.08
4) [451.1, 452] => -0.06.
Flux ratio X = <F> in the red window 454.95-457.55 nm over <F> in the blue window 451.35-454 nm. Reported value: 1.03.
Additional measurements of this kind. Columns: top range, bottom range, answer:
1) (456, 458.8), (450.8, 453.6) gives 1.04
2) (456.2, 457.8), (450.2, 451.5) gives 1.03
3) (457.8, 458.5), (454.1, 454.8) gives 1.04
